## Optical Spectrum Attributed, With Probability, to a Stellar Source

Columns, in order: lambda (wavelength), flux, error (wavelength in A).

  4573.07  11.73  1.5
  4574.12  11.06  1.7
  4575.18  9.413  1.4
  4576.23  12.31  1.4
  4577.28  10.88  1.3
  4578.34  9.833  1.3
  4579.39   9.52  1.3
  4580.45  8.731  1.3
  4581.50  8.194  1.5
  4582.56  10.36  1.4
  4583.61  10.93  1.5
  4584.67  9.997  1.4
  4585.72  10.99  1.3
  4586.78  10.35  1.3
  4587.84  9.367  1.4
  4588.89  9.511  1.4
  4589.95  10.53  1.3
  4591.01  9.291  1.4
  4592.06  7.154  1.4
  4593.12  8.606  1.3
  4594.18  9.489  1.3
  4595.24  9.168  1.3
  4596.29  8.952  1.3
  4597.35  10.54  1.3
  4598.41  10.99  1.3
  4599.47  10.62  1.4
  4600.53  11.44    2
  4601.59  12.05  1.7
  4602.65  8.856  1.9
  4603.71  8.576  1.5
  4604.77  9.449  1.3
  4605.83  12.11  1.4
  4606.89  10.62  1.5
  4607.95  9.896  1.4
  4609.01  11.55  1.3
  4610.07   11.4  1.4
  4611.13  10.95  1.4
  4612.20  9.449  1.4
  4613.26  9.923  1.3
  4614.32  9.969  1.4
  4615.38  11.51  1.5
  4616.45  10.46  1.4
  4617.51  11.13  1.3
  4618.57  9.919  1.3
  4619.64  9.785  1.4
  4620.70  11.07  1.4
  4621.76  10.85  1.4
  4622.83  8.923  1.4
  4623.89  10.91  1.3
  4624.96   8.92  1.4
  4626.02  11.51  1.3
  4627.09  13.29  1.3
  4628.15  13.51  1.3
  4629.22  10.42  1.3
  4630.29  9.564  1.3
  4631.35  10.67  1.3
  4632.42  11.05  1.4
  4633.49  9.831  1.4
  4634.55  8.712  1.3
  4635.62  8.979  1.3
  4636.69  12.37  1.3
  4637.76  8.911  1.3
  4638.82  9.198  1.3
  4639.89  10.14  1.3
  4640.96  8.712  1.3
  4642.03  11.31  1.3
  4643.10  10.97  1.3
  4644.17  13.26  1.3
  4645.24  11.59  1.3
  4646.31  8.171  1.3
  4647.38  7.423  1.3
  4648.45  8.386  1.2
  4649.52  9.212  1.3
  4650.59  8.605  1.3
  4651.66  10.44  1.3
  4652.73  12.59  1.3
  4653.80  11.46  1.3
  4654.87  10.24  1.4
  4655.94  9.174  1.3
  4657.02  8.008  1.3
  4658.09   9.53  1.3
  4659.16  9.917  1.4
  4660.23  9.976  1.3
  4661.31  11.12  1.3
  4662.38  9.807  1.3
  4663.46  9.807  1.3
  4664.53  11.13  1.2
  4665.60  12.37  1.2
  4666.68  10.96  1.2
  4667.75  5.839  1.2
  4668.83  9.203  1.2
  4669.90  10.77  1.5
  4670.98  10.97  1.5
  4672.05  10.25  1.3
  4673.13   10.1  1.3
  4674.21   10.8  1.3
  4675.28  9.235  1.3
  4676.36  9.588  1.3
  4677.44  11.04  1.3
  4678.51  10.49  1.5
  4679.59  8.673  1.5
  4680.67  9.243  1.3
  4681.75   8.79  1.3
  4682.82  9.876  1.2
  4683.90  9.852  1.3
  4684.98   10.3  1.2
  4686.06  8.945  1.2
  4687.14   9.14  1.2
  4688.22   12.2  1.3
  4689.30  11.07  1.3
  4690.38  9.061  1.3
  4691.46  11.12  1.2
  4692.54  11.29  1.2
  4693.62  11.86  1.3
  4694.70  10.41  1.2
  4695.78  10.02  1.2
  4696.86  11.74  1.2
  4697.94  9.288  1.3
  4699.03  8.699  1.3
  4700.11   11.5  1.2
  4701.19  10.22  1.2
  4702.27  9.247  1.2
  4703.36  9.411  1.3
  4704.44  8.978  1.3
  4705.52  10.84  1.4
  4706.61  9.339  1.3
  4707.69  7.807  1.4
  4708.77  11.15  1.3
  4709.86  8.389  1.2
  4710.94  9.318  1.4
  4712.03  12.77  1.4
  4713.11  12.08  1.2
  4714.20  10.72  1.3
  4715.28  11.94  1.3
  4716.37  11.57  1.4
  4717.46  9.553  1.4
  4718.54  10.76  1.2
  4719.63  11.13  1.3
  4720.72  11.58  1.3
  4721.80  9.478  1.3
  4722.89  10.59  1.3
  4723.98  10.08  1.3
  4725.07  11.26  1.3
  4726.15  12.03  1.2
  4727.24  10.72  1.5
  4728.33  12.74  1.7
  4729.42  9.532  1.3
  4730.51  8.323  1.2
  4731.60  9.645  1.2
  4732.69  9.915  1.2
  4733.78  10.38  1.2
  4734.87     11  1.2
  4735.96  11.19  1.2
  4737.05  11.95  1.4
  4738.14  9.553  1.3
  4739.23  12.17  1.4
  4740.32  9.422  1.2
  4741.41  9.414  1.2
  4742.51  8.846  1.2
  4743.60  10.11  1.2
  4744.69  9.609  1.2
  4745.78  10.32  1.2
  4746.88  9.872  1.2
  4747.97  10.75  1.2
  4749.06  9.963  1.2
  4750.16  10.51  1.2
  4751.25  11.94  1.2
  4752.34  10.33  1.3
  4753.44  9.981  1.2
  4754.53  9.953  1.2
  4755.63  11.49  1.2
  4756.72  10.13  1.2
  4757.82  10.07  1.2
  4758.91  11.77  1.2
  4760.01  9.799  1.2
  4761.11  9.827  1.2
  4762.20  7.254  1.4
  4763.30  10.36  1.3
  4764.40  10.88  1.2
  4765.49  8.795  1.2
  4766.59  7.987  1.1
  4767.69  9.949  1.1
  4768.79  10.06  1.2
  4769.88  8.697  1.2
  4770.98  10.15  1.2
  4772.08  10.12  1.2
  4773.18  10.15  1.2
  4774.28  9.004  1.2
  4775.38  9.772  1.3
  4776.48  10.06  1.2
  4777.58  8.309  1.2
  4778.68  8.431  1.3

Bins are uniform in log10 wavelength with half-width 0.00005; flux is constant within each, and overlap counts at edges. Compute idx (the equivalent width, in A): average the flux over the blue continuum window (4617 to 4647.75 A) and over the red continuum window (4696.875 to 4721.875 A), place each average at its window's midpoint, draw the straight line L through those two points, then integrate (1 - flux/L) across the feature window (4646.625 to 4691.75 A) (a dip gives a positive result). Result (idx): 1.9 A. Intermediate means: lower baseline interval 10.4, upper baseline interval 10.3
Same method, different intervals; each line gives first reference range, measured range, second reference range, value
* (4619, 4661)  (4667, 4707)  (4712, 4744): 1.7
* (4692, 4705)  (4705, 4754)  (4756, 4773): -2.2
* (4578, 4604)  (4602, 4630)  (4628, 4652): -1.9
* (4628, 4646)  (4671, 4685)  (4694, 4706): 0.4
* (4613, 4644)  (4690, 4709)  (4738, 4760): 0.5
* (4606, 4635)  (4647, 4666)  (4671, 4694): 0.7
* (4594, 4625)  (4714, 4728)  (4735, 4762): -0.8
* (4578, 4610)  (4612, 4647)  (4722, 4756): -1.3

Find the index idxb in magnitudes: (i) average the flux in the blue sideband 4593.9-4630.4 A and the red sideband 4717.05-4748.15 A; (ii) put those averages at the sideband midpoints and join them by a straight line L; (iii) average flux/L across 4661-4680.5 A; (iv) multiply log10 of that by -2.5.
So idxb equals 0.04 mag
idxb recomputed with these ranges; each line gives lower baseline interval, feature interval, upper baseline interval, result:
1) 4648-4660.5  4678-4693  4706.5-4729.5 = 0.03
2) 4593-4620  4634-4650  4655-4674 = 0.03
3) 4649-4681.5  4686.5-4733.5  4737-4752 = -0.03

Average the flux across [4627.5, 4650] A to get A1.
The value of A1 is 10.1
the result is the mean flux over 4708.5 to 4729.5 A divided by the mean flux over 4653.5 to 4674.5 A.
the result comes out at 1.1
